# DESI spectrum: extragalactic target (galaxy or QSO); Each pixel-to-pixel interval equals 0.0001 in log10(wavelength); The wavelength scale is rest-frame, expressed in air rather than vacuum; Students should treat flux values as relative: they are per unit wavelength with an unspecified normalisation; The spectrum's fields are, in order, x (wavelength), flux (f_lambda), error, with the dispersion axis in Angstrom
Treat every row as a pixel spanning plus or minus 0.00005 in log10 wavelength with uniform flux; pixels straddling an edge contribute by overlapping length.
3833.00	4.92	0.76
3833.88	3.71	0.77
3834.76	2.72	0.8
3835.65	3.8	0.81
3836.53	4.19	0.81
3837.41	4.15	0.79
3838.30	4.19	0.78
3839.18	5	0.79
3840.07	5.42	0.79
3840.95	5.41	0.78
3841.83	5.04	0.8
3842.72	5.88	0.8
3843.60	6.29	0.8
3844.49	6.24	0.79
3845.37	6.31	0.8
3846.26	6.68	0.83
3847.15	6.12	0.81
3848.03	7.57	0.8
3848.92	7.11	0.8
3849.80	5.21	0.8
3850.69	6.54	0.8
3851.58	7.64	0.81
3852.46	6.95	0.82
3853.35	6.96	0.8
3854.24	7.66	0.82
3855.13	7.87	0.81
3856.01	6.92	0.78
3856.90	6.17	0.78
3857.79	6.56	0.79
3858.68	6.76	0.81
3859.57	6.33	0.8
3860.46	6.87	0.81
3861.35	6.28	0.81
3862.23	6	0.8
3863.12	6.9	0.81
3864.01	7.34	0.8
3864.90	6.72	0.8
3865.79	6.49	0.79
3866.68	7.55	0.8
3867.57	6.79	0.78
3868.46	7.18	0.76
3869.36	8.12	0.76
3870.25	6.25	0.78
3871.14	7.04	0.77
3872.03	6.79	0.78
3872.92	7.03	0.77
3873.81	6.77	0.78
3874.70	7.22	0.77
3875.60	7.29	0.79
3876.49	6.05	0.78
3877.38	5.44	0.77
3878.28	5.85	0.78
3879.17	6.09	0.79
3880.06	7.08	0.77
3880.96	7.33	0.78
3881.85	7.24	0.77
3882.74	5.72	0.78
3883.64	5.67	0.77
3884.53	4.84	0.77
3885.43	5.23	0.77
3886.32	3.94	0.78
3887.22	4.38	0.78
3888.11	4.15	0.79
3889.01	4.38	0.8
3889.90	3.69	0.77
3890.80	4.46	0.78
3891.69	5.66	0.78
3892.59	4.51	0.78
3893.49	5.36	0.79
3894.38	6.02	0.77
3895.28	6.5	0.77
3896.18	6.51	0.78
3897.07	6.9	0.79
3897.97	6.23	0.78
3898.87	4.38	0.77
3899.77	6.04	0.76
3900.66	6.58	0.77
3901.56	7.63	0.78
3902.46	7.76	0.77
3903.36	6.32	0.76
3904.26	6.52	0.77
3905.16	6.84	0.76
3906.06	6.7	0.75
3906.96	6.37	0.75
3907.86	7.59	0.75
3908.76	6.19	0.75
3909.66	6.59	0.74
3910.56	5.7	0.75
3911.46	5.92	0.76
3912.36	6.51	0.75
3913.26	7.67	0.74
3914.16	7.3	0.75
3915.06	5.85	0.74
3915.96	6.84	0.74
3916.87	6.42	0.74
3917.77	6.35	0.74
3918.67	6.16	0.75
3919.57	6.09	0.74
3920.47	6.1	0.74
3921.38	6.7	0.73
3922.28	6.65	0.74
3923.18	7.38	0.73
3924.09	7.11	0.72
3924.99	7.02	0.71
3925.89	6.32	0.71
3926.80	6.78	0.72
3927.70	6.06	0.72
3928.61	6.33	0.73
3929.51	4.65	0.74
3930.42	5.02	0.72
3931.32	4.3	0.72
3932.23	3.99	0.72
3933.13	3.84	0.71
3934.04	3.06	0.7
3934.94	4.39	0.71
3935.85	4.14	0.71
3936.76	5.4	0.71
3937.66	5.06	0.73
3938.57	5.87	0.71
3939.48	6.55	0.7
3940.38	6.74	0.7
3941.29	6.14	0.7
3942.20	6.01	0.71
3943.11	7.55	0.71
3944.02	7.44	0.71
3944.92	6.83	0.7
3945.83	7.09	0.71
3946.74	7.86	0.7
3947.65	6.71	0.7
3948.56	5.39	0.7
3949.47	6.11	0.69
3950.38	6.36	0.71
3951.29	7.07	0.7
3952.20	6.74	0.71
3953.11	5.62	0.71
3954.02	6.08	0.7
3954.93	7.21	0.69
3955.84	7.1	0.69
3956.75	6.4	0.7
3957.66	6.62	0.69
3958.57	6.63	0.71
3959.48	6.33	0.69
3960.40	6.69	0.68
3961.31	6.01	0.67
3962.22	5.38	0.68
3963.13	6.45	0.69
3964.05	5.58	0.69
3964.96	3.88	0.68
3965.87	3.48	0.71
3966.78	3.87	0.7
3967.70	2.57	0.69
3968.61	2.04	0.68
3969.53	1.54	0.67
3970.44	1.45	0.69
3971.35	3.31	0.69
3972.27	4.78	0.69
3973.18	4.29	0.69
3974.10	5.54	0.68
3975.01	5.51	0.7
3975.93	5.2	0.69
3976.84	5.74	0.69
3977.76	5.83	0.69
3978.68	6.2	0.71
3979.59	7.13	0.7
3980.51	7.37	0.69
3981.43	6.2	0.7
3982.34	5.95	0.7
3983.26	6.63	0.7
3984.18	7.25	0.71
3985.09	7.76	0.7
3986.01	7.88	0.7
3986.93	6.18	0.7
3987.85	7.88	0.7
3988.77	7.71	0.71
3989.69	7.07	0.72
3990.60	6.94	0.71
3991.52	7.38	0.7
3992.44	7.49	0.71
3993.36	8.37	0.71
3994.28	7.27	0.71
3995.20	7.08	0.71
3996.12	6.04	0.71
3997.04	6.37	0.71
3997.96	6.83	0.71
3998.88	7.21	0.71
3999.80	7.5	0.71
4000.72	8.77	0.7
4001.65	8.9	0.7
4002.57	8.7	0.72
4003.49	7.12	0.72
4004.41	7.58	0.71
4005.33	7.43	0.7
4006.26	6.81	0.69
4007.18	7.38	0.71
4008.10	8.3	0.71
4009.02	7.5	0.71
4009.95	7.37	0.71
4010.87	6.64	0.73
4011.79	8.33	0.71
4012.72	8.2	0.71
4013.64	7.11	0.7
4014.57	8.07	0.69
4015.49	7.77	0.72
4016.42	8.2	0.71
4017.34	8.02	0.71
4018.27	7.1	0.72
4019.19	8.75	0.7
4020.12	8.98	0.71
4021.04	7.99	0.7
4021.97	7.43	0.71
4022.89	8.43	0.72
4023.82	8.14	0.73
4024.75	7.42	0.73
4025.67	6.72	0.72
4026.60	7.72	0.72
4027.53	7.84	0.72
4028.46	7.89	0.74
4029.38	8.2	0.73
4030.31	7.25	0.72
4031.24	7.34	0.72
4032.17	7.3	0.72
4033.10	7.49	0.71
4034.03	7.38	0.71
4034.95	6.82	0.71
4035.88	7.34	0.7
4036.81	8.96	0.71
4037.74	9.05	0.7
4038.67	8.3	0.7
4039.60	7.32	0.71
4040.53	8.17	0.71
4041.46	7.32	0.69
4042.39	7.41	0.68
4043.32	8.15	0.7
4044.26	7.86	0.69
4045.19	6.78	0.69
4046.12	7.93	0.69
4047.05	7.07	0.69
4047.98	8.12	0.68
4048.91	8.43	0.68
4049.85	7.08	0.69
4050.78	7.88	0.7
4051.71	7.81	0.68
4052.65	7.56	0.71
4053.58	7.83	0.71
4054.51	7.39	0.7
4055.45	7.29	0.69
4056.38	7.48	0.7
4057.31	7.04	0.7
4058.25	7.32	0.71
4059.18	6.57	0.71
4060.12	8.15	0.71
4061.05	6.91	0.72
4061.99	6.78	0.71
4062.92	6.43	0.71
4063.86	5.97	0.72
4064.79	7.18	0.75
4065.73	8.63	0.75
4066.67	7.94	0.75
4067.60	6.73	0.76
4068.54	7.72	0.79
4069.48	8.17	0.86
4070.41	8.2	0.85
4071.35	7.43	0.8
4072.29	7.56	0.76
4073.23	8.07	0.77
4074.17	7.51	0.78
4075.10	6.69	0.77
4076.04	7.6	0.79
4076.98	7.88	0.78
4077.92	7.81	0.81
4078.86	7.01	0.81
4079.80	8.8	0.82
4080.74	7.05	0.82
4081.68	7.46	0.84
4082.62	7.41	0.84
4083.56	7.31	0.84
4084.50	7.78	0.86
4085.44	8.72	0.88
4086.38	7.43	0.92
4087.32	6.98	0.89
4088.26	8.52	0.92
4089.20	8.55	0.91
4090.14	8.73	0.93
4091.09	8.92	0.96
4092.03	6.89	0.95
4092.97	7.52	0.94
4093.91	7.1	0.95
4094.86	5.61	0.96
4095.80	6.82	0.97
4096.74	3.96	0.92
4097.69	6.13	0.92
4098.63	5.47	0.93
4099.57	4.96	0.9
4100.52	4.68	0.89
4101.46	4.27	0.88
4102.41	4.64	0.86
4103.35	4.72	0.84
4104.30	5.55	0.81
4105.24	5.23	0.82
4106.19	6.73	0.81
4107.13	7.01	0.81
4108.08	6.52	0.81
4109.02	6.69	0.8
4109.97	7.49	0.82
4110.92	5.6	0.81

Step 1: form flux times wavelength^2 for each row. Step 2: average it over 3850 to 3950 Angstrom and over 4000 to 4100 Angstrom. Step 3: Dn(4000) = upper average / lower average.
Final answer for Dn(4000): 1.31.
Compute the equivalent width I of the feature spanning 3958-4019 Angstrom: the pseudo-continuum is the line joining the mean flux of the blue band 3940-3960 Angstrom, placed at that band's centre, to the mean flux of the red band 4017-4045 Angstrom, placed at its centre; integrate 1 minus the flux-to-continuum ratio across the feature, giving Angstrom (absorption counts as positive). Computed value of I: 6.2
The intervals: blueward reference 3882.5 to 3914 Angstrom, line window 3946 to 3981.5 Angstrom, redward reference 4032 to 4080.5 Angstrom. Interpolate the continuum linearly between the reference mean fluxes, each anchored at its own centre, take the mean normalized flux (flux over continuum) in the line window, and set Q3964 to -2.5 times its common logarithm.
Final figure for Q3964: 0.194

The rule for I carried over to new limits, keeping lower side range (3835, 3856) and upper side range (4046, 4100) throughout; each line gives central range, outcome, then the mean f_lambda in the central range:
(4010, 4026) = -1.8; 7.84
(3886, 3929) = 1.4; 6.16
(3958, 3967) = 1.6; 5.49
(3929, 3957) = 3.0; 5.89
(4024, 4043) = -1.5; 7.67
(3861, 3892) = 0.2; 6.14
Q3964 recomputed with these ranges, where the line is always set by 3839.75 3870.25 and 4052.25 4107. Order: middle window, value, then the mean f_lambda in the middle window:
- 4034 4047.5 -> -0.113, 7.74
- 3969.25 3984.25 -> 0.284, 5.29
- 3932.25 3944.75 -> 0.223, 5.53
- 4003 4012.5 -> -0.083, 7.47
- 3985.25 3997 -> -0.056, 7.25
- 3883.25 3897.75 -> 0.286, 5.15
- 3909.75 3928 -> 0.033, 6.55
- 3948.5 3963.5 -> 0.071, 6.39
